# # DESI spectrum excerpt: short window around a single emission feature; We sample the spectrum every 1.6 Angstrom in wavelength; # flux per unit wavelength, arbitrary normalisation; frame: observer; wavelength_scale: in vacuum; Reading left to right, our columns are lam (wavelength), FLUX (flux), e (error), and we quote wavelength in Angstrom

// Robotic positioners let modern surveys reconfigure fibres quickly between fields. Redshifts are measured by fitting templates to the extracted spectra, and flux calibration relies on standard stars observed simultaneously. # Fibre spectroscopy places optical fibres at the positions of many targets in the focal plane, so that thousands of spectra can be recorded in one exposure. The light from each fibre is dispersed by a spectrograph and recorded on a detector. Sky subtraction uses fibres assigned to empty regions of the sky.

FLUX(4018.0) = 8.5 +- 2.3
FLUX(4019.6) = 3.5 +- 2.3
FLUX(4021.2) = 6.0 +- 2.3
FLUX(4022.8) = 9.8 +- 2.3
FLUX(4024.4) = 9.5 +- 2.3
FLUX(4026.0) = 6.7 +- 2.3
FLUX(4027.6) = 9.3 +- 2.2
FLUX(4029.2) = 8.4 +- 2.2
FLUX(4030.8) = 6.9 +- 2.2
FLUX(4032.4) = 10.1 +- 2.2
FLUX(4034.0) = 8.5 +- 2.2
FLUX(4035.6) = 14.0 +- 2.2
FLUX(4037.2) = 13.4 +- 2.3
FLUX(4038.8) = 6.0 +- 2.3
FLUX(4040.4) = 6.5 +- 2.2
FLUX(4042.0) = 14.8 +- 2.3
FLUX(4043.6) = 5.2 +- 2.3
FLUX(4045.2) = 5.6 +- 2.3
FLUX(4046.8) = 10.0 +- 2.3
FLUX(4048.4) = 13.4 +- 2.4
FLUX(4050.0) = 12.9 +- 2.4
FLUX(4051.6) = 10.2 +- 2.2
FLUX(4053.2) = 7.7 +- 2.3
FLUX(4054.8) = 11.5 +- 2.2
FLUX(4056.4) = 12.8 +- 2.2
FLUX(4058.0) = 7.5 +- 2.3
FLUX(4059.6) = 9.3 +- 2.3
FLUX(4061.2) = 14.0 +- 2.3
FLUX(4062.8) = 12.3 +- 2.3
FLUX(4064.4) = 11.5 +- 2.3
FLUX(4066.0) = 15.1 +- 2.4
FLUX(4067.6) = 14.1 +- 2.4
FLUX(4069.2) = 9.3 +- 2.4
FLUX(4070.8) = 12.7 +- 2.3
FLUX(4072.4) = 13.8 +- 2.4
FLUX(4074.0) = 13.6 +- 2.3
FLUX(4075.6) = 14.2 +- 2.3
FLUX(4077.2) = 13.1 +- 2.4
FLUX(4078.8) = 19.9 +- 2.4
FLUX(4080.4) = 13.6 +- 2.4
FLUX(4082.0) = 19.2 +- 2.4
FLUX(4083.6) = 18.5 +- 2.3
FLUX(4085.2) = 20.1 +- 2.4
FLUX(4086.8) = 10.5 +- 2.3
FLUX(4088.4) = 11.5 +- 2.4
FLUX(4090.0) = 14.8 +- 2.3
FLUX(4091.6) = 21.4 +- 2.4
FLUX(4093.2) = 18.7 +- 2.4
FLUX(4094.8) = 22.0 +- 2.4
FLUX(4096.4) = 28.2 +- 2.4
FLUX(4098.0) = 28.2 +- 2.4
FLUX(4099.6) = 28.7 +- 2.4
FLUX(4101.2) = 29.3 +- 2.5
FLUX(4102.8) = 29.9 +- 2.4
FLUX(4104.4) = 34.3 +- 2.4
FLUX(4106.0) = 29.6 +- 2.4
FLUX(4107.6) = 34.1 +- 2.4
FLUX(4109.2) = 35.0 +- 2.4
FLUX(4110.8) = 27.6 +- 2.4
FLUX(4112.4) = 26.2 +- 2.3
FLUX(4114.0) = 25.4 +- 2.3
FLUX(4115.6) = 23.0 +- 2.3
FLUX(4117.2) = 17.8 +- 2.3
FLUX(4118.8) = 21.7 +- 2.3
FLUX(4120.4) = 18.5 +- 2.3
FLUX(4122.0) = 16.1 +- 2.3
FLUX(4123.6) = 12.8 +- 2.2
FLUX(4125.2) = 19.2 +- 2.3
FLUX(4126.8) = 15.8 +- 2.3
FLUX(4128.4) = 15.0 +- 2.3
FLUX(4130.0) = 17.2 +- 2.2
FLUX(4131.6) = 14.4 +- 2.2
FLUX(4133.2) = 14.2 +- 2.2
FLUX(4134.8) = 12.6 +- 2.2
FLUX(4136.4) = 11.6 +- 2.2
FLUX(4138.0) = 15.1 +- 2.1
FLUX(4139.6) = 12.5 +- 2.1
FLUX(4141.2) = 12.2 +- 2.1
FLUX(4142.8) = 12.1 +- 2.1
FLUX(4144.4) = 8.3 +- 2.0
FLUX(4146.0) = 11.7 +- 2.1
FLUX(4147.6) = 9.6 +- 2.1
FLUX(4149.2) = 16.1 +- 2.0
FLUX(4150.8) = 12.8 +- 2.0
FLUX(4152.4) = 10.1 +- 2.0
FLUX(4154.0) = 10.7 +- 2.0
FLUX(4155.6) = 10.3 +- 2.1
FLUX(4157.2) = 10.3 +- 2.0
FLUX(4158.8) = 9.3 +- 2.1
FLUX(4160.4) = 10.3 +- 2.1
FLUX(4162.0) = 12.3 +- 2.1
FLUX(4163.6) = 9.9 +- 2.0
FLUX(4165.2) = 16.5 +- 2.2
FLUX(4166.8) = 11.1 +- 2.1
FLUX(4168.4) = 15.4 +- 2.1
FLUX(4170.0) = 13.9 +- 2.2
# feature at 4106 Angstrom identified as Ly-alpha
